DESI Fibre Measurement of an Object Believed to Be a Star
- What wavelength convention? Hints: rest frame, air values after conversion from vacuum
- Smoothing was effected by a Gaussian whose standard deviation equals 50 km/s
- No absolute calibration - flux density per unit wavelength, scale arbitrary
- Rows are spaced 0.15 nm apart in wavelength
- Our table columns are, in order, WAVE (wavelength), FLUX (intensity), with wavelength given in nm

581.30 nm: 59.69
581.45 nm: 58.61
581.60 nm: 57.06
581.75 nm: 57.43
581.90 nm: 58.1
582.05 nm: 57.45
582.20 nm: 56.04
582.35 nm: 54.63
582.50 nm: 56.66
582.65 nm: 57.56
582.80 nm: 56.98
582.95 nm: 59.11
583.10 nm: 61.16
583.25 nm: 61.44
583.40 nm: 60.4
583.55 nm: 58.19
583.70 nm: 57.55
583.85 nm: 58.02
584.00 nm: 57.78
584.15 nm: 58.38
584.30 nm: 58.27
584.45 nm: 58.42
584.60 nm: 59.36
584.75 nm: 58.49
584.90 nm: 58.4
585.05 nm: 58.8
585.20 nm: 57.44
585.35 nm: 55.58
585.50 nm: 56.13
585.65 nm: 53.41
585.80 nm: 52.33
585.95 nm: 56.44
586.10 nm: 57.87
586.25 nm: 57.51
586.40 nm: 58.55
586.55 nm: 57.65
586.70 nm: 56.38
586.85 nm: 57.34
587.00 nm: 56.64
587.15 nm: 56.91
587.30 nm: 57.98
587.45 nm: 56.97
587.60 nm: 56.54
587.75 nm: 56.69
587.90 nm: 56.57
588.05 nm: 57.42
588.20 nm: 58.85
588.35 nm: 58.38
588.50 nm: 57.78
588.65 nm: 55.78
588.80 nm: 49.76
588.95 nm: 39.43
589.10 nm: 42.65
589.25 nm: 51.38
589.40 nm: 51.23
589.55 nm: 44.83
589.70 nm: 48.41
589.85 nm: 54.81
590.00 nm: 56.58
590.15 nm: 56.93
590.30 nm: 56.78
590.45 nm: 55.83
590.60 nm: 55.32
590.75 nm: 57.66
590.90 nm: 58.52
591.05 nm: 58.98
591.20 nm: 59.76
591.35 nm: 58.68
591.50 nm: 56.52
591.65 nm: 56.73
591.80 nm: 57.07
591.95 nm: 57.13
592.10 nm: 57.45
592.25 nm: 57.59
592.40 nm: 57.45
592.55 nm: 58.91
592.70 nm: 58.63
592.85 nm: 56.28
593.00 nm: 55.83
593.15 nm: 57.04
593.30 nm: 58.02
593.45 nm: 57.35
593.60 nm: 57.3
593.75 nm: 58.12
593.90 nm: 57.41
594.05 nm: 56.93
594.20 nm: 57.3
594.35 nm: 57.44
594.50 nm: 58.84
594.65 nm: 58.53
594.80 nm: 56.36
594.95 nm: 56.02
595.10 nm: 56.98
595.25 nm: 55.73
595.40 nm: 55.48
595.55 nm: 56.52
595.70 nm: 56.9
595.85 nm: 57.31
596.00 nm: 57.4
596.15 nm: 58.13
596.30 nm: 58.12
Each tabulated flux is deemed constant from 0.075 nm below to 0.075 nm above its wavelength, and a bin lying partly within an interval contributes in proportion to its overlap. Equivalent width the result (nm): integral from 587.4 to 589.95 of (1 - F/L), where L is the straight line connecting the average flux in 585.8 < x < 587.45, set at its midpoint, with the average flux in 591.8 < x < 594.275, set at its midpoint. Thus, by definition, 0.196 nm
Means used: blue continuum 57.1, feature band 52.8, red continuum 57.4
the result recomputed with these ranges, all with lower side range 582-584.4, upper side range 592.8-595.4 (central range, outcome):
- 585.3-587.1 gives 0.05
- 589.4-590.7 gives 0.09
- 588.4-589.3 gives 0.12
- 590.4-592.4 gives -0.01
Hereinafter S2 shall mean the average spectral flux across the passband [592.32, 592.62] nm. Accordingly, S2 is 58.2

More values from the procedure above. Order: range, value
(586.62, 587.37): 57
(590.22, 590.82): 56.4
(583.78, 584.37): 58.1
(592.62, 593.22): 57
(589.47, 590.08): 51.2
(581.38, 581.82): 57.7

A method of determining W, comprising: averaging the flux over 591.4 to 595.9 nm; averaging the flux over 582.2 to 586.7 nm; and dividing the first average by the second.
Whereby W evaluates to 1.0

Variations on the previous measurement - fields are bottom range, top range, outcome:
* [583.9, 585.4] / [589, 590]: 0.85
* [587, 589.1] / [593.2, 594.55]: 1.05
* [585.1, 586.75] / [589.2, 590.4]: 0.94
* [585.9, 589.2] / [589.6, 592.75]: 1.03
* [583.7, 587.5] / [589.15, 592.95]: 0.98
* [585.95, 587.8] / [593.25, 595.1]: 1.00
